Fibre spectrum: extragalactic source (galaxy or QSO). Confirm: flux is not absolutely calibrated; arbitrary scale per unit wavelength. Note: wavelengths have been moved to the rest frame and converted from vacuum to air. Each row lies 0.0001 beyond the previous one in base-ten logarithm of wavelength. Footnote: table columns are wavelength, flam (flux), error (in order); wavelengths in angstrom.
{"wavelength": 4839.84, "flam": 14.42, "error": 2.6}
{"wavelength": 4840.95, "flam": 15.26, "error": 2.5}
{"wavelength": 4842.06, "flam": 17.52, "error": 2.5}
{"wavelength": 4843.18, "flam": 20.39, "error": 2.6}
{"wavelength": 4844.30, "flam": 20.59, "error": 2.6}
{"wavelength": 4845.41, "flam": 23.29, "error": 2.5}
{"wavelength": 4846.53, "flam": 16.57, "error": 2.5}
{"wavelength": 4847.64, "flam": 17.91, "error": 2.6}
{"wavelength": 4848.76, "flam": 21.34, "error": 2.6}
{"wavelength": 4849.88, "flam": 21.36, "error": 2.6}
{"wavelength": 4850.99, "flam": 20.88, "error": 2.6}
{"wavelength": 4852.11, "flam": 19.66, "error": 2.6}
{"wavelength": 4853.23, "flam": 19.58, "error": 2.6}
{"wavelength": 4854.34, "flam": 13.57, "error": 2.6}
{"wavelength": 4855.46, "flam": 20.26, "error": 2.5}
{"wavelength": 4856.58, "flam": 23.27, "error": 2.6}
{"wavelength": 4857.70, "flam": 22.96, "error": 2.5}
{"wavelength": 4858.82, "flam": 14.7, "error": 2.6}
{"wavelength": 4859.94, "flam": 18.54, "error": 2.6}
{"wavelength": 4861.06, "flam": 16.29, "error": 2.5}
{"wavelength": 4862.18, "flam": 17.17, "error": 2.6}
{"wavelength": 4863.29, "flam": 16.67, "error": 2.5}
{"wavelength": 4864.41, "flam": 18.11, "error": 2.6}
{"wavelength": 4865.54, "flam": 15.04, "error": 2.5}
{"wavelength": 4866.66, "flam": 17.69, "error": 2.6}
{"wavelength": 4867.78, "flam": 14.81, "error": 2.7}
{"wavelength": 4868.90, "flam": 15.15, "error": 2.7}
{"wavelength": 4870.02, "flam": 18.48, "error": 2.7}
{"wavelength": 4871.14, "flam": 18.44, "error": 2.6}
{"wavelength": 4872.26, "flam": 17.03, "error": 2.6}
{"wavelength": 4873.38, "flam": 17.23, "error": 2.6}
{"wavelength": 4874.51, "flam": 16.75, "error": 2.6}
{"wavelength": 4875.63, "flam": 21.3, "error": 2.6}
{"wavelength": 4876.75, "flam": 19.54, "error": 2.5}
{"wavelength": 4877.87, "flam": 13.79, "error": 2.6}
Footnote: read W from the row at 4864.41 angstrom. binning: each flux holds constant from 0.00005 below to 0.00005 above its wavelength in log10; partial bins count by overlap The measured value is 18.11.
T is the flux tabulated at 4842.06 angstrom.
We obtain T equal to 17.52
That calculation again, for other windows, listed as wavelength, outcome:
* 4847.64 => 17.91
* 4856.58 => 23.27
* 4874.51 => 16.75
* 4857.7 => 22.96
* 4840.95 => 15.26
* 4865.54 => 15.04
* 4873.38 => 17.23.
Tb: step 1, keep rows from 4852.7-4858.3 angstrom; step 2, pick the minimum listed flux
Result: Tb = 13.57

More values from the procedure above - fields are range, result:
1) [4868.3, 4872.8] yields 15.15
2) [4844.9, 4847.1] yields 16.57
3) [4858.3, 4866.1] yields 14.7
